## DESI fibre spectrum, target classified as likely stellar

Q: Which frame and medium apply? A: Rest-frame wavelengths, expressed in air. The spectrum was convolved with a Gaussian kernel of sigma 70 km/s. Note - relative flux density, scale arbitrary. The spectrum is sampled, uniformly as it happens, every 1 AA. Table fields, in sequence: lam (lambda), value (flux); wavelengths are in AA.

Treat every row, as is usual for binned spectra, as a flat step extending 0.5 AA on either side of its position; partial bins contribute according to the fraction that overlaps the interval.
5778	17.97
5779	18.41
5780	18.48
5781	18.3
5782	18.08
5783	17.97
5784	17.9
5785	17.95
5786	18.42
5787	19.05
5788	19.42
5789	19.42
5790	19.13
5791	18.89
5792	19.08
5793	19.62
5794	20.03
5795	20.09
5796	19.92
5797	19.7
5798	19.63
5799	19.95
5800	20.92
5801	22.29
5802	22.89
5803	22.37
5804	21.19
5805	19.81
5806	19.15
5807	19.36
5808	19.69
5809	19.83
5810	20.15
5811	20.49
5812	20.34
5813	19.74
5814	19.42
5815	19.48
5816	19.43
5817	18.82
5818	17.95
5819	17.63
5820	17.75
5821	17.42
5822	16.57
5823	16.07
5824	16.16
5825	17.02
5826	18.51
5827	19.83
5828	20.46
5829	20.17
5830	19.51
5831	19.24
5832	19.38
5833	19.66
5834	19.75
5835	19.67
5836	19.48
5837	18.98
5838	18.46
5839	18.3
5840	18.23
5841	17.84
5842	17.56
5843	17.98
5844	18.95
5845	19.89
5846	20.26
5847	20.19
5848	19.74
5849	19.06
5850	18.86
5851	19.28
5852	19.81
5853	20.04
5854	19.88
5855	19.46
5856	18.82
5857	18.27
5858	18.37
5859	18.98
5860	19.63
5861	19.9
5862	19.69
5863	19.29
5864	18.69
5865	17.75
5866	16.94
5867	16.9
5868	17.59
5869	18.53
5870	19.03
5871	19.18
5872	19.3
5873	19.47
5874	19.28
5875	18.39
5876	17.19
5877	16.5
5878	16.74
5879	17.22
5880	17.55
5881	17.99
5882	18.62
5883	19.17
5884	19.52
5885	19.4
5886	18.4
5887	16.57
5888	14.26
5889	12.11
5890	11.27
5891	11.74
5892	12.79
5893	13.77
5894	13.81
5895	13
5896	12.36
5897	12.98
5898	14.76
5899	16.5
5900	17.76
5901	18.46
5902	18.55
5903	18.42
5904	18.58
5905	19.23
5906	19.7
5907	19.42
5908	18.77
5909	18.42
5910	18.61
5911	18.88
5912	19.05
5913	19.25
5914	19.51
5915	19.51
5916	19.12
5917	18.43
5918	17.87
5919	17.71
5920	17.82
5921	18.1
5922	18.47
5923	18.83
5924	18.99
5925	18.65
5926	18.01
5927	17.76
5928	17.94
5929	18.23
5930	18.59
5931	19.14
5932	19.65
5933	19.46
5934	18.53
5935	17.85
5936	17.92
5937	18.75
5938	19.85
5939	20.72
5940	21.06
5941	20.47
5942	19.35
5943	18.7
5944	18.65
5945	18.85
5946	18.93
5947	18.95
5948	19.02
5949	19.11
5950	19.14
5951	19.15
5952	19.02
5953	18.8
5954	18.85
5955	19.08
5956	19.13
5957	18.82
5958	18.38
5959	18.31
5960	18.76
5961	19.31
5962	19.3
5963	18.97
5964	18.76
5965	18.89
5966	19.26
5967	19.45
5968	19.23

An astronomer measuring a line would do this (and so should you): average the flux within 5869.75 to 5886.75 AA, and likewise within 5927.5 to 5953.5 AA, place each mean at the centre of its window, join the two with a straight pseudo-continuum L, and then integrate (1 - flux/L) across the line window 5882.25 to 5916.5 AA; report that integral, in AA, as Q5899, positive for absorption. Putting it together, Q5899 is 3.19 AA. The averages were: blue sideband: 18.4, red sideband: 19.1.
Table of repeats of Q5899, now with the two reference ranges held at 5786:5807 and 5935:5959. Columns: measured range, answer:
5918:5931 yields 0.7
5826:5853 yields 0.7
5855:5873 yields 0.9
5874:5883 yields 0.8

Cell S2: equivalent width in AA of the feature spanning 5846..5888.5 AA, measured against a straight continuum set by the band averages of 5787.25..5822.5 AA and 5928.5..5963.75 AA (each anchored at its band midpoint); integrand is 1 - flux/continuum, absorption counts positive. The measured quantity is 1.8 AA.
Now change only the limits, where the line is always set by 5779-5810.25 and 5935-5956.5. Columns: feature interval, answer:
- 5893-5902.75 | 2.00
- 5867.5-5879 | 0.68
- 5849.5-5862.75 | 0.09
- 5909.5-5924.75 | 0.47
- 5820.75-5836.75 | 0.66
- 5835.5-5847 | 0.41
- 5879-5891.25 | 1.80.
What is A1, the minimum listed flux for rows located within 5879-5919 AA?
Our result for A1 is 11.27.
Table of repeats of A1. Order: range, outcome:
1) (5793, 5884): 16.07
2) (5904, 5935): 17.71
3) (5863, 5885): 16.5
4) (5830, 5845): 17.56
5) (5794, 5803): 19.63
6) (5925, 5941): 17.76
